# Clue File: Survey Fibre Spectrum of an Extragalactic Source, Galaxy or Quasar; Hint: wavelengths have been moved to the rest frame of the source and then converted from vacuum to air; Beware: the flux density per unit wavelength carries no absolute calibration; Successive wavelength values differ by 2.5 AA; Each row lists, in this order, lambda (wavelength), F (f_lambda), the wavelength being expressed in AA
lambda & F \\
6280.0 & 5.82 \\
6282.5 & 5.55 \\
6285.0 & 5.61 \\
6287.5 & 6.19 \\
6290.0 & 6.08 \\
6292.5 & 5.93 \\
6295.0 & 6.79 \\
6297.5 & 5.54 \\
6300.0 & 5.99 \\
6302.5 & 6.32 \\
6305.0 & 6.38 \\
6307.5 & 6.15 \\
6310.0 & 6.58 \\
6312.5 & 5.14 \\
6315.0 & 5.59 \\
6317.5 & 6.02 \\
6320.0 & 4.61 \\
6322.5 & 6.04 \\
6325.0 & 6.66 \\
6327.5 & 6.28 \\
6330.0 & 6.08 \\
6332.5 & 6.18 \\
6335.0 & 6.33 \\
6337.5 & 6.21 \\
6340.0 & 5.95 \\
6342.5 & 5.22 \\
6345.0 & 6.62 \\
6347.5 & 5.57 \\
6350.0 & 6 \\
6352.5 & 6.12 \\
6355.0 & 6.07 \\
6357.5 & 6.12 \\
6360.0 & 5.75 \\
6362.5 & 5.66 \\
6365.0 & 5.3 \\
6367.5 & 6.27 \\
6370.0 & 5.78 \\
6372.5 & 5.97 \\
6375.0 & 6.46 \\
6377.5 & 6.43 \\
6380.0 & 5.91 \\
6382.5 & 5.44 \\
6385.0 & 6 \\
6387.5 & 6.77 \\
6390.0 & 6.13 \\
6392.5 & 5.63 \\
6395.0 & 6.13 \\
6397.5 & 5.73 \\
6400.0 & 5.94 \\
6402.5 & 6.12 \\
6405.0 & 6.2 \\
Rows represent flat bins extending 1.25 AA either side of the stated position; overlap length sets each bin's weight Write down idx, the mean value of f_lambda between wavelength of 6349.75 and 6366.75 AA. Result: 5.86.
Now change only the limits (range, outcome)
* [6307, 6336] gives 5.96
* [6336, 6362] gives 5.96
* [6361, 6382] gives 5.95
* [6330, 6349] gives 6.02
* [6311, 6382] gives 5.94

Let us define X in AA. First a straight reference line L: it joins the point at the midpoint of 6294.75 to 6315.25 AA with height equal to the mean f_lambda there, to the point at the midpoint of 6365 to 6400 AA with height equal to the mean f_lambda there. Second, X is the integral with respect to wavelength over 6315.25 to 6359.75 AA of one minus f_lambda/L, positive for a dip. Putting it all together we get 0.3 AA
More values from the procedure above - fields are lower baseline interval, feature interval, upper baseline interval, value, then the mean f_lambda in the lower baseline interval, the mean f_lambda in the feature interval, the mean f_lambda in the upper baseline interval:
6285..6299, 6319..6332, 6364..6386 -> 0.10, 6.06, 5.97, 5.96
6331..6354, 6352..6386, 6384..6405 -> 0.56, 6.02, 5.94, 6.07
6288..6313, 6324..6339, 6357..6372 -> -0.78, 6.12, 6.28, 5.81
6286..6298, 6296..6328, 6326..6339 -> 1.19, 6.13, 5.94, 6.22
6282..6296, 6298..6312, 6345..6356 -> -0.35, 6.04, 6.18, 6.01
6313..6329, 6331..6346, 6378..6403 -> -0.51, 5.84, 6.08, 5.99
